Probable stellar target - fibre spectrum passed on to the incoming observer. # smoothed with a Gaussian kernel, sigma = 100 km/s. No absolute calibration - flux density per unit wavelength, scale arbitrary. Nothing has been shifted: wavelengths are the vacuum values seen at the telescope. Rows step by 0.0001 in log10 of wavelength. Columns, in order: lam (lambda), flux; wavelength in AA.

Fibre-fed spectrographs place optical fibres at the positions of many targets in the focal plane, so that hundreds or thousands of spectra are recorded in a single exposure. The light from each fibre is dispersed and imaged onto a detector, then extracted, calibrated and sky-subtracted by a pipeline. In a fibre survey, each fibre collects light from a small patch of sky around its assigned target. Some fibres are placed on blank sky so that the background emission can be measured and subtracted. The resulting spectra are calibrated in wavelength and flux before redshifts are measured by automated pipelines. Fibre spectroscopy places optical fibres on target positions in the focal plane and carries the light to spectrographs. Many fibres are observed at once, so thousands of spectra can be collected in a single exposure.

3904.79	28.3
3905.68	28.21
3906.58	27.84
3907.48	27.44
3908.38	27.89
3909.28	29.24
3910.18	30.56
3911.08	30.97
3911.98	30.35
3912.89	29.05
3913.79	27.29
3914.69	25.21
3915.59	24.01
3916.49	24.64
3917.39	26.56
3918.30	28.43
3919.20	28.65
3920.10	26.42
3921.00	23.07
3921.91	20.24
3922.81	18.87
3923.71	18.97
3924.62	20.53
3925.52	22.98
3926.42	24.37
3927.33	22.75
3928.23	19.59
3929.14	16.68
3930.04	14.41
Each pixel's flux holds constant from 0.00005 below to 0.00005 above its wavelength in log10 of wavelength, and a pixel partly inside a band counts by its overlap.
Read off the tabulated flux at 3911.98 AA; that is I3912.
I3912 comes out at 30.35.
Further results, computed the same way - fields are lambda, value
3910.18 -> 30.56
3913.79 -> 27.29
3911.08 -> 30.97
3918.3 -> 28.43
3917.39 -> 26.56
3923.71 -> 18.97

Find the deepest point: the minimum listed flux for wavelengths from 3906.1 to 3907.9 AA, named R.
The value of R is 27.44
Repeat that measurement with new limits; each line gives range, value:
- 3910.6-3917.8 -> 24.01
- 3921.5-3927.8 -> 18.87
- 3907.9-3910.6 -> 27.89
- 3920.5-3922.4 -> 20.24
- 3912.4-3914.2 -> 27.29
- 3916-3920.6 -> 24.64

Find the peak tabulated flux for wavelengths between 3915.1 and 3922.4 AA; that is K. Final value 28.65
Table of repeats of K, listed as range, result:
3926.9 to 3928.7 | 22.75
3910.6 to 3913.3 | 30.97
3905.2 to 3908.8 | 28.21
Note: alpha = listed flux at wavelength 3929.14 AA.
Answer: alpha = 16.68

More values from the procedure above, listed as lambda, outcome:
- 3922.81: 18.87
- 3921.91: 20.24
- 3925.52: 22.98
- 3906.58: 27.84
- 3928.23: 19.59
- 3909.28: 29.24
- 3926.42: 24.37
